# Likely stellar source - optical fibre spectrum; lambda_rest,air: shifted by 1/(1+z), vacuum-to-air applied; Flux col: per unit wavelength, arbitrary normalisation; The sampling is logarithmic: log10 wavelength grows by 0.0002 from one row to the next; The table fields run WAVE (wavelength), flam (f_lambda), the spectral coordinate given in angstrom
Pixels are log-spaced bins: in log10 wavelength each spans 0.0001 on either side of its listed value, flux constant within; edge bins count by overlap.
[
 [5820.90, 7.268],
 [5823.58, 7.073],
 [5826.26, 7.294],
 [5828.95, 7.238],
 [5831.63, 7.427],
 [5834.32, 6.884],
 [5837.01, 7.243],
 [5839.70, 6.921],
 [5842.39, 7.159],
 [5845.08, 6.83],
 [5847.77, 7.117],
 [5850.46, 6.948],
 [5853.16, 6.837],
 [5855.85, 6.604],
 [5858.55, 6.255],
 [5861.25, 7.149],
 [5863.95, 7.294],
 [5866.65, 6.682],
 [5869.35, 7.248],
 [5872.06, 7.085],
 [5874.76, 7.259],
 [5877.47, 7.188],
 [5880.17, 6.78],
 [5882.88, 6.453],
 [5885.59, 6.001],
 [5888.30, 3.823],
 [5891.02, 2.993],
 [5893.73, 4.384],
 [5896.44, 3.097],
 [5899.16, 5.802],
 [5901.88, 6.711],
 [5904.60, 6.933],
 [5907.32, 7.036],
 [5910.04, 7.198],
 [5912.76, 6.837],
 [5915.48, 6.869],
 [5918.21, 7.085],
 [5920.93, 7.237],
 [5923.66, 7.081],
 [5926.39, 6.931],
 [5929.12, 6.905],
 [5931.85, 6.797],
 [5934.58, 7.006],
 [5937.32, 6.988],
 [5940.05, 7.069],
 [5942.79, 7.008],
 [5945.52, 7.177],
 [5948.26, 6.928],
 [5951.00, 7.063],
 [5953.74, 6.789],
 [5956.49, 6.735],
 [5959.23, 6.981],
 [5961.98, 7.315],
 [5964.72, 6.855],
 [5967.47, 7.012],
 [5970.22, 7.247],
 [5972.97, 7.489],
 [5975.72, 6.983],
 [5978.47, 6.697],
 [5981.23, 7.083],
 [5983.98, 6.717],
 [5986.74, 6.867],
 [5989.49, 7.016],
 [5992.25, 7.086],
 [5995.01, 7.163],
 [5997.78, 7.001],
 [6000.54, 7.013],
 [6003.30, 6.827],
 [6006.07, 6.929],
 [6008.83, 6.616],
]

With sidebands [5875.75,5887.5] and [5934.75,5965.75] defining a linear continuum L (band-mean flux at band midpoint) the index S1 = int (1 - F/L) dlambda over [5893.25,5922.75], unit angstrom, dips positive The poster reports 1.5 angstrom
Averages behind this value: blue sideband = 6.5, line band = 6.36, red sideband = 6.99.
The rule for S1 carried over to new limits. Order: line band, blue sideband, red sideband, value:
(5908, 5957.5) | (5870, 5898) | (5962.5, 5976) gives -4.13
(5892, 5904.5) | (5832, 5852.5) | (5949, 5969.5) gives 3.33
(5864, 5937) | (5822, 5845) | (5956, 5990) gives 7.07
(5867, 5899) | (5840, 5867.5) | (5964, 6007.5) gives 5.63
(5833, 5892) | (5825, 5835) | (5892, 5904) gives -3.88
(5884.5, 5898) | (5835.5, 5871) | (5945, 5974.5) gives 5.67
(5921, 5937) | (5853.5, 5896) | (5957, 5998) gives -0.85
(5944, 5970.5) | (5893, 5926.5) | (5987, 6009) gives -1.12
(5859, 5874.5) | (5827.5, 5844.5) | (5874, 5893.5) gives -2.21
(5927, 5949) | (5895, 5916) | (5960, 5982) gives -1.01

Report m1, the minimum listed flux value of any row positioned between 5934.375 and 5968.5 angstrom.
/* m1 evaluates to 6.735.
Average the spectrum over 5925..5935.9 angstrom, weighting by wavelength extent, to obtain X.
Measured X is 6.91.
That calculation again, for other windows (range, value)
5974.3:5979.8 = 6.85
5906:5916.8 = 6.99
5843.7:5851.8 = 6.97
